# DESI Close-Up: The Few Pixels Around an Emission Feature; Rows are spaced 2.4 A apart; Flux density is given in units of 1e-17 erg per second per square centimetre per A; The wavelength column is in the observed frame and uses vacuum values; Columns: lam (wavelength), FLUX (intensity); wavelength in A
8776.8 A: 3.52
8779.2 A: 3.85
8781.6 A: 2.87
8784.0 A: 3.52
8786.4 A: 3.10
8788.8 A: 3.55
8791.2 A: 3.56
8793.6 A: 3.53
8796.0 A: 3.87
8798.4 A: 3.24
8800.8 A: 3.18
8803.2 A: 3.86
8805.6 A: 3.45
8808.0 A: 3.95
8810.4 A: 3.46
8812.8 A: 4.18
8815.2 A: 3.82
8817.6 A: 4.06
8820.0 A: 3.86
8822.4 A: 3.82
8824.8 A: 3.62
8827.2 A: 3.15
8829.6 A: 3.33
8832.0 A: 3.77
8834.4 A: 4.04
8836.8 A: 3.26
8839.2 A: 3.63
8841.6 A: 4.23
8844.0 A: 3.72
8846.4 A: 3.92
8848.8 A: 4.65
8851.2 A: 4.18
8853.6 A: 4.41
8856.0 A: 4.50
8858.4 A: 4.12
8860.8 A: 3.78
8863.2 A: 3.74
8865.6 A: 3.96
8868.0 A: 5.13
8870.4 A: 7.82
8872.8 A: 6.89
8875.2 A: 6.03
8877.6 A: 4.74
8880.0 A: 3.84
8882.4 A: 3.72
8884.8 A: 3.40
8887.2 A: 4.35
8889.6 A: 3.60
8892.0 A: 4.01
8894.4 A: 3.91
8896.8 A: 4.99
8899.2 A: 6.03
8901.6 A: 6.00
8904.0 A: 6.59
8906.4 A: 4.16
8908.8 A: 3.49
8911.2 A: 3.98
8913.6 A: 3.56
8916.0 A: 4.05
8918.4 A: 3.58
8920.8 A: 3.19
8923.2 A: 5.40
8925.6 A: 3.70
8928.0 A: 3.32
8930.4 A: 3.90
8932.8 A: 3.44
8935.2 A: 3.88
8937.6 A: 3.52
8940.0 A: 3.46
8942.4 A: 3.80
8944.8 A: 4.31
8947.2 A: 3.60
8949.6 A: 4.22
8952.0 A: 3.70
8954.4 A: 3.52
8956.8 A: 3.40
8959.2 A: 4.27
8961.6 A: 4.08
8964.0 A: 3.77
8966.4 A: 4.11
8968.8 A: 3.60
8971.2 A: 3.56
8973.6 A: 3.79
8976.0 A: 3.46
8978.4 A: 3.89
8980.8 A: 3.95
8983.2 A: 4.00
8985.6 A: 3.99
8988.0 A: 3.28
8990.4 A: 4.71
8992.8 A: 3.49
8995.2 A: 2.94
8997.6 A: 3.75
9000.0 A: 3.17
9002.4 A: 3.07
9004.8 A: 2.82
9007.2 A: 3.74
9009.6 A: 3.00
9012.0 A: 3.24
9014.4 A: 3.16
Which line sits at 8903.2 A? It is [N II]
